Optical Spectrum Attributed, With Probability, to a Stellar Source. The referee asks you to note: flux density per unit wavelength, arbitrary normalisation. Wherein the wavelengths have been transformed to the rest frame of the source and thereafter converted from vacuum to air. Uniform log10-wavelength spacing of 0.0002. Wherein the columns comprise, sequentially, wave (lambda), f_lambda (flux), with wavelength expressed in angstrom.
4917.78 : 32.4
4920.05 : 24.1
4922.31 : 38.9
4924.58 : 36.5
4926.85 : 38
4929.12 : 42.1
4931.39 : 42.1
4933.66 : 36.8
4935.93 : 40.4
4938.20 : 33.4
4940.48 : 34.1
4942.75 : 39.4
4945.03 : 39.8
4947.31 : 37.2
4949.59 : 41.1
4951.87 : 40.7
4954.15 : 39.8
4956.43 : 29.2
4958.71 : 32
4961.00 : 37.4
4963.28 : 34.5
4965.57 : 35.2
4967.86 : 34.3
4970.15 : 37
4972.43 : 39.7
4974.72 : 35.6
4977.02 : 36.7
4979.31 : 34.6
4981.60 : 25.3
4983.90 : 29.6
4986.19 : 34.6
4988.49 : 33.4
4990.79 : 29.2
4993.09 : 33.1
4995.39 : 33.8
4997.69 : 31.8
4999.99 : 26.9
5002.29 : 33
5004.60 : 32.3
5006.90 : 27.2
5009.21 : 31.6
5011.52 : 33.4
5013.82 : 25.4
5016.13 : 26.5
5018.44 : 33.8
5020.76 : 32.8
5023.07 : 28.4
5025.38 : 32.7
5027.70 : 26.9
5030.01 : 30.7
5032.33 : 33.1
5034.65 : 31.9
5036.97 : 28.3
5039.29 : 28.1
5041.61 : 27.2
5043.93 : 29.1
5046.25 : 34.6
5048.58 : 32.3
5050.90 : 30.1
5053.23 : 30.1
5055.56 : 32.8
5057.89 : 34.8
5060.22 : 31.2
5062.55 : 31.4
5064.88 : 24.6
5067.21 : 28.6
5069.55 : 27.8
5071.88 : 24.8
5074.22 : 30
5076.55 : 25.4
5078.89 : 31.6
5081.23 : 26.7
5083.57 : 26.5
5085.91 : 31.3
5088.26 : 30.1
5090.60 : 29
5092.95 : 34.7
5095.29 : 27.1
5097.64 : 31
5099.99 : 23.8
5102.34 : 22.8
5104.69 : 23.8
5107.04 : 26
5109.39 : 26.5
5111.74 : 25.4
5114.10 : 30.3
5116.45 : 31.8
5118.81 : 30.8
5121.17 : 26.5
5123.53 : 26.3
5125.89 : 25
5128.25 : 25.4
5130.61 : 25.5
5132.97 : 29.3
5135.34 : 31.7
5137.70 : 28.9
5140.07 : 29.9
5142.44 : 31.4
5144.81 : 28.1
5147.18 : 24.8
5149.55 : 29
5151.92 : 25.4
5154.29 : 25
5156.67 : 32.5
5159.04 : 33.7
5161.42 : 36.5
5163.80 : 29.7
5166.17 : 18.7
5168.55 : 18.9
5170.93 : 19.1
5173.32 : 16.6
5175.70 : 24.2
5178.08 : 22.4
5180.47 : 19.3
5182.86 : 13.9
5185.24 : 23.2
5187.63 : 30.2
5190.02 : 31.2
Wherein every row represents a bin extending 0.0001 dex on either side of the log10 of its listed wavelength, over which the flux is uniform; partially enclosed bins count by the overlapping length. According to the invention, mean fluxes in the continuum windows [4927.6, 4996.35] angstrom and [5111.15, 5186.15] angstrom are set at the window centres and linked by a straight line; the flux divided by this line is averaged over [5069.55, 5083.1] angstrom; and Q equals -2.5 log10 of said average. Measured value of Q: 0.08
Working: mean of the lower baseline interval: 35.7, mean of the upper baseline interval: 26.2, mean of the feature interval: 27.7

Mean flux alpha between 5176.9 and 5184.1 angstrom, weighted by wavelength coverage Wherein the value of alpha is 18.6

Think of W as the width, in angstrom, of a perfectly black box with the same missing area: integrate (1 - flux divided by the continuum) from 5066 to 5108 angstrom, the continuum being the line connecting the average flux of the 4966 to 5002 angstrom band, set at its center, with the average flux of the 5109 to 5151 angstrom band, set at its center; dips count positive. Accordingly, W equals 2.5 angstrom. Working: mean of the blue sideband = 33.1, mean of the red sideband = 28.2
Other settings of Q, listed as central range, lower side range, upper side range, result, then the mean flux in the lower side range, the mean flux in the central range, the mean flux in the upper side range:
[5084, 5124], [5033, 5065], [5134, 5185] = 0.00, 30.7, 28.1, 25.7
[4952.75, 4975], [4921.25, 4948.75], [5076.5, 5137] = 0.03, 38.2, 35.5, 27.9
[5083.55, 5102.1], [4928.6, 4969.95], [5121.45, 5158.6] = 0.04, 37.1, 29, 28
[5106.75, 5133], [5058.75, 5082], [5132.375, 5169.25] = 0.04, 28.3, 27.4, 28.5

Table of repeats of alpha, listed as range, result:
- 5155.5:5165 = 33.1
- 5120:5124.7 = 26.4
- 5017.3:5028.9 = 30.9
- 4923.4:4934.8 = 39.1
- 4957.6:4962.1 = 34.6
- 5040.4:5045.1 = 28.2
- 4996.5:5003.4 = 30.6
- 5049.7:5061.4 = 31.8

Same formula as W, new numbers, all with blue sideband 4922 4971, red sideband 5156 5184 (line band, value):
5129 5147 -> -2.3 angstrom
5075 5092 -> 0.1 angstrom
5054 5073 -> 0.4 angstrom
